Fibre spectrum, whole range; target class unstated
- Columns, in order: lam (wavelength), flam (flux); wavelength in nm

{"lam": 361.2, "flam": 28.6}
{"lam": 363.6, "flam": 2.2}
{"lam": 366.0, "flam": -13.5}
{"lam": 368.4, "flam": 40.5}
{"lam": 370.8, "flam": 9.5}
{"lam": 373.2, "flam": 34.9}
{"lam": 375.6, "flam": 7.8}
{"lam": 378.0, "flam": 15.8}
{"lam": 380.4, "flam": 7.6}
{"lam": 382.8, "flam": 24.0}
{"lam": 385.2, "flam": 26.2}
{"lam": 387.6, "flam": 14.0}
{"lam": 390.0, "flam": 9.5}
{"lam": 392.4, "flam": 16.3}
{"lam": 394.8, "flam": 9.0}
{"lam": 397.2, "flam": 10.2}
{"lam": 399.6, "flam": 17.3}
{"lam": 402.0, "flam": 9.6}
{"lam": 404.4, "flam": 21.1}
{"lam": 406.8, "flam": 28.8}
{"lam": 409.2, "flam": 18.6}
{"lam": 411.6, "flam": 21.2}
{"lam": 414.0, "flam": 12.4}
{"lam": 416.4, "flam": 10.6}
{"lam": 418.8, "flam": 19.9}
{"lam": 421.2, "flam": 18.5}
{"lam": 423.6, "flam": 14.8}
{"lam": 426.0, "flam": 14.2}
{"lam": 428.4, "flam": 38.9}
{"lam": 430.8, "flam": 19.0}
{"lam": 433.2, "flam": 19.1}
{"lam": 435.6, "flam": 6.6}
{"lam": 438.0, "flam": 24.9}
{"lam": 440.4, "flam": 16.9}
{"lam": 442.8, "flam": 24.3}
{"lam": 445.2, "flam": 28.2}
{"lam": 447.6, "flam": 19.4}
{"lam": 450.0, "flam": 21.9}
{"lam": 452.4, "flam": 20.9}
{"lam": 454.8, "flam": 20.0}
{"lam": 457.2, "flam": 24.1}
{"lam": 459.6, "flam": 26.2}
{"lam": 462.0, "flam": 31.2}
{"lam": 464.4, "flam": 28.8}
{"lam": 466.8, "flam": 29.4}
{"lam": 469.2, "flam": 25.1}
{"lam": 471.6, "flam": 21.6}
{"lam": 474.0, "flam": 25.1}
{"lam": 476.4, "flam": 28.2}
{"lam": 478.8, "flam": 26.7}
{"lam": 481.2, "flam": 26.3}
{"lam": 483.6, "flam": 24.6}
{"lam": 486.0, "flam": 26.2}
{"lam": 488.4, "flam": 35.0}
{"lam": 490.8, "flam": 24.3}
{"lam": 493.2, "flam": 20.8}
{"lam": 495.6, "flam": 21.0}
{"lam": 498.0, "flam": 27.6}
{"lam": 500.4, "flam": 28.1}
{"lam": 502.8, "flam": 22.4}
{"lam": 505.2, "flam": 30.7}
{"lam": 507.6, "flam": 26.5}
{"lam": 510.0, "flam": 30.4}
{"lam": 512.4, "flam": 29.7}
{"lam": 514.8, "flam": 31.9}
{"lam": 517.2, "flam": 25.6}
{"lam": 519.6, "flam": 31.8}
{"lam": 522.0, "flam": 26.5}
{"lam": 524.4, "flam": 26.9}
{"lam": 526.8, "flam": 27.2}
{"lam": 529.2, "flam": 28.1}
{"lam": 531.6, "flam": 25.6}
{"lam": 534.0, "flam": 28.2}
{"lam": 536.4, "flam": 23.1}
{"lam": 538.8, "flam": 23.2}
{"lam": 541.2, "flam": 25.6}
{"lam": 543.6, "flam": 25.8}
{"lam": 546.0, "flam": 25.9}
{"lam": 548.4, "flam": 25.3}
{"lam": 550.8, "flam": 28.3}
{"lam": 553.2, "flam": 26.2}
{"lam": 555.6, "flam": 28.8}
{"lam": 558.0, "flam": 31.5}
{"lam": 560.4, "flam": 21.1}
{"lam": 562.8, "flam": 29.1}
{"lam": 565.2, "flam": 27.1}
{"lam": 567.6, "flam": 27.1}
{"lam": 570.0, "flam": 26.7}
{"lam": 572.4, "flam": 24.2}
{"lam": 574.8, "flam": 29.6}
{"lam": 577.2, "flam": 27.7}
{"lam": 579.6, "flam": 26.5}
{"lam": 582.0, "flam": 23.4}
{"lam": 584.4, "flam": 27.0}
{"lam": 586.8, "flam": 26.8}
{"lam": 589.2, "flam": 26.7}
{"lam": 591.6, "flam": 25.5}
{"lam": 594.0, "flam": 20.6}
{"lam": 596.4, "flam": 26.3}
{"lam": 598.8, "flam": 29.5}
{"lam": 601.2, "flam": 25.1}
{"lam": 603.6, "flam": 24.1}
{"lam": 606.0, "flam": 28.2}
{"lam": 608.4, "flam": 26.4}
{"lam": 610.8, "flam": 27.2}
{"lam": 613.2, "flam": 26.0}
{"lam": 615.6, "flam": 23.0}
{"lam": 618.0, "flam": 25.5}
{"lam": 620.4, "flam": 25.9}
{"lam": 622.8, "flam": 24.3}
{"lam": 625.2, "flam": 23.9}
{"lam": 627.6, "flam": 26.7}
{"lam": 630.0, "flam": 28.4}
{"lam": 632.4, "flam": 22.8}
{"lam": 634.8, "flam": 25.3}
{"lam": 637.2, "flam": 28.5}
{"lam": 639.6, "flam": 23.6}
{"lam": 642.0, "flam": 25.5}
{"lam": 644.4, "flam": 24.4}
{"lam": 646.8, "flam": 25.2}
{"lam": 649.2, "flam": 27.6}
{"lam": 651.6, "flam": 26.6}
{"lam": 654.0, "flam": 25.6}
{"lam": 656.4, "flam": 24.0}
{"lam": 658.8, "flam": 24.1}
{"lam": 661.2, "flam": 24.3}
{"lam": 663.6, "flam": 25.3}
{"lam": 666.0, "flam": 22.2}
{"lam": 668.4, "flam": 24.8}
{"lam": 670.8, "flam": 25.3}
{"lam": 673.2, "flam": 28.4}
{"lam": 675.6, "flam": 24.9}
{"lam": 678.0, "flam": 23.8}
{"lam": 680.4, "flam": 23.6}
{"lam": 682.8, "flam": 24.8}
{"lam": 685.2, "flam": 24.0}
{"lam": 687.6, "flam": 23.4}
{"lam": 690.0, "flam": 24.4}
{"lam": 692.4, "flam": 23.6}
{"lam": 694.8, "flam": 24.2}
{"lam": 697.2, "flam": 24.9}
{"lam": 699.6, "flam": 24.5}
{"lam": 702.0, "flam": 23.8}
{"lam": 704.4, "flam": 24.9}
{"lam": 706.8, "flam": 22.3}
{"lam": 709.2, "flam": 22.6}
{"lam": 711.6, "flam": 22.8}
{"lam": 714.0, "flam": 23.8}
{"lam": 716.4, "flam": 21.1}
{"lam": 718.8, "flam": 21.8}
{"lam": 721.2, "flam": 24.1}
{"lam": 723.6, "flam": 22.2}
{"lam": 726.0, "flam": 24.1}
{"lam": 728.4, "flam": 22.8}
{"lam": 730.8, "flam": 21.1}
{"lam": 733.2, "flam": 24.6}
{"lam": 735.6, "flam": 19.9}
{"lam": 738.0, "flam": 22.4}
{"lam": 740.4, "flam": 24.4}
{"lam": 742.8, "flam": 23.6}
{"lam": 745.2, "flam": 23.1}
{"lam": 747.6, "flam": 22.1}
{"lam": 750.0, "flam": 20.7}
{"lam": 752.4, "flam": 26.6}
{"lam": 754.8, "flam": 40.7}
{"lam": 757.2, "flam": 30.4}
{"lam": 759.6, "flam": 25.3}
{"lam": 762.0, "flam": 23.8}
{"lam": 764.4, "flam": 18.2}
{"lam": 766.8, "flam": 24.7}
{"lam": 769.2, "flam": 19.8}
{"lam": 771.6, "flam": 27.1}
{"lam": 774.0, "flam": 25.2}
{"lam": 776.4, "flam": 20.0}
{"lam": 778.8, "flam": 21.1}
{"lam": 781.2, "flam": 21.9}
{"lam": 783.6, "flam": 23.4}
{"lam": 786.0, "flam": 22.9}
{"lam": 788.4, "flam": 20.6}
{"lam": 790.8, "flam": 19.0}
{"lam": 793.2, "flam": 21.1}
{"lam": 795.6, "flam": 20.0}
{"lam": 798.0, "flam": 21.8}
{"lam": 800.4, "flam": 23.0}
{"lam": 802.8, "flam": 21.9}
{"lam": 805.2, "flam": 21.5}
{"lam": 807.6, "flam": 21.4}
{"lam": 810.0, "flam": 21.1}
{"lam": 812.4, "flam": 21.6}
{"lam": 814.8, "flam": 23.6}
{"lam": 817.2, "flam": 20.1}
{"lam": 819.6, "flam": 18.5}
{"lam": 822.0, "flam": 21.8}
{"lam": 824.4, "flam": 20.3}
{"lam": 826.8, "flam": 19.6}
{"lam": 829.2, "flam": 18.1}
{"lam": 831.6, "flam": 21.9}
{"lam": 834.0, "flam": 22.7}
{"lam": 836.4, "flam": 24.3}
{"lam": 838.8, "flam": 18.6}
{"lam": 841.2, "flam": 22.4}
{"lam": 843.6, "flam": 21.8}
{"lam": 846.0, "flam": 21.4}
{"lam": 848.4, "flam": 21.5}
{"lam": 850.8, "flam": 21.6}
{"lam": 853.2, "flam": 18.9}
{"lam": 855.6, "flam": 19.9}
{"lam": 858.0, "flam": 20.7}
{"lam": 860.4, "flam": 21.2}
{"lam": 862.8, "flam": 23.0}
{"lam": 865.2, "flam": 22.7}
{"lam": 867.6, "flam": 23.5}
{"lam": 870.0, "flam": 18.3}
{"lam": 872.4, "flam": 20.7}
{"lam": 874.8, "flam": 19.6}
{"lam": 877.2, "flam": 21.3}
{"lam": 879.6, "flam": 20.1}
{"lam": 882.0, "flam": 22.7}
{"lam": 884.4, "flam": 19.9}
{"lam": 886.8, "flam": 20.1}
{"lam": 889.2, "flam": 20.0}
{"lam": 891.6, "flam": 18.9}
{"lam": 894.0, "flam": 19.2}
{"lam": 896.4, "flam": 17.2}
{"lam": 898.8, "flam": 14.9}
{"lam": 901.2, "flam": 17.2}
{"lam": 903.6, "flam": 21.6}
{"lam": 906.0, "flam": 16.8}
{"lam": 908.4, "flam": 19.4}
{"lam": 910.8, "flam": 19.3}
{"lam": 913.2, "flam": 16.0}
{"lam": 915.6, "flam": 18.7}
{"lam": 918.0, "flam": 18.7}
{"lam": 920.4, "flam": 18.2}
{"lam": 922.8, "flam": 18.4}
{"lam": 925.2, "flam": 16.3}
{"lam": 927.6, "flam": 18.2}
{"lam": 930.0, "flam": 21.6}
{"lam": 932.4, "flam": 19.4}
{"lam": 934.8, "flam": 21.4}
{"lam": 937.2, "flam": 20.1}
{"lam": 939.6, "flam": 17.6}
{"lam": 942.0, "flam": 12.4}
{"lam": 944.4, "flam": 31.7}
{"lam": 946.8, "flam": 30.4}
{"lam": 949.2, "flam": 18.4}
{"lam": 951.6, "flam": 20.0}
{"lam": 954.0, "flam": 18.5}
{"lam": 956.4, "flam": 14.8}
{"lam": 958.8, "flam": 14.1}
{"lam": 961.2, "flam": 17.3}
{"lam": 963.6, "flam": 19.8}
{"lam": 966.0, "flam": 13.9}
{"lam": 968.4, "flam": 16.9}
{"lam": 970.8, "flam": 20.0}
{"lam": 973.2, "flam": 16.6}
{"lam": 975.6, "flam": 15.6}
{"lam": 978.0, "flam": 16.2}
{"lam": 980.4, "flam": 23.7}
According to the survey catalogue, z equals 0.15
